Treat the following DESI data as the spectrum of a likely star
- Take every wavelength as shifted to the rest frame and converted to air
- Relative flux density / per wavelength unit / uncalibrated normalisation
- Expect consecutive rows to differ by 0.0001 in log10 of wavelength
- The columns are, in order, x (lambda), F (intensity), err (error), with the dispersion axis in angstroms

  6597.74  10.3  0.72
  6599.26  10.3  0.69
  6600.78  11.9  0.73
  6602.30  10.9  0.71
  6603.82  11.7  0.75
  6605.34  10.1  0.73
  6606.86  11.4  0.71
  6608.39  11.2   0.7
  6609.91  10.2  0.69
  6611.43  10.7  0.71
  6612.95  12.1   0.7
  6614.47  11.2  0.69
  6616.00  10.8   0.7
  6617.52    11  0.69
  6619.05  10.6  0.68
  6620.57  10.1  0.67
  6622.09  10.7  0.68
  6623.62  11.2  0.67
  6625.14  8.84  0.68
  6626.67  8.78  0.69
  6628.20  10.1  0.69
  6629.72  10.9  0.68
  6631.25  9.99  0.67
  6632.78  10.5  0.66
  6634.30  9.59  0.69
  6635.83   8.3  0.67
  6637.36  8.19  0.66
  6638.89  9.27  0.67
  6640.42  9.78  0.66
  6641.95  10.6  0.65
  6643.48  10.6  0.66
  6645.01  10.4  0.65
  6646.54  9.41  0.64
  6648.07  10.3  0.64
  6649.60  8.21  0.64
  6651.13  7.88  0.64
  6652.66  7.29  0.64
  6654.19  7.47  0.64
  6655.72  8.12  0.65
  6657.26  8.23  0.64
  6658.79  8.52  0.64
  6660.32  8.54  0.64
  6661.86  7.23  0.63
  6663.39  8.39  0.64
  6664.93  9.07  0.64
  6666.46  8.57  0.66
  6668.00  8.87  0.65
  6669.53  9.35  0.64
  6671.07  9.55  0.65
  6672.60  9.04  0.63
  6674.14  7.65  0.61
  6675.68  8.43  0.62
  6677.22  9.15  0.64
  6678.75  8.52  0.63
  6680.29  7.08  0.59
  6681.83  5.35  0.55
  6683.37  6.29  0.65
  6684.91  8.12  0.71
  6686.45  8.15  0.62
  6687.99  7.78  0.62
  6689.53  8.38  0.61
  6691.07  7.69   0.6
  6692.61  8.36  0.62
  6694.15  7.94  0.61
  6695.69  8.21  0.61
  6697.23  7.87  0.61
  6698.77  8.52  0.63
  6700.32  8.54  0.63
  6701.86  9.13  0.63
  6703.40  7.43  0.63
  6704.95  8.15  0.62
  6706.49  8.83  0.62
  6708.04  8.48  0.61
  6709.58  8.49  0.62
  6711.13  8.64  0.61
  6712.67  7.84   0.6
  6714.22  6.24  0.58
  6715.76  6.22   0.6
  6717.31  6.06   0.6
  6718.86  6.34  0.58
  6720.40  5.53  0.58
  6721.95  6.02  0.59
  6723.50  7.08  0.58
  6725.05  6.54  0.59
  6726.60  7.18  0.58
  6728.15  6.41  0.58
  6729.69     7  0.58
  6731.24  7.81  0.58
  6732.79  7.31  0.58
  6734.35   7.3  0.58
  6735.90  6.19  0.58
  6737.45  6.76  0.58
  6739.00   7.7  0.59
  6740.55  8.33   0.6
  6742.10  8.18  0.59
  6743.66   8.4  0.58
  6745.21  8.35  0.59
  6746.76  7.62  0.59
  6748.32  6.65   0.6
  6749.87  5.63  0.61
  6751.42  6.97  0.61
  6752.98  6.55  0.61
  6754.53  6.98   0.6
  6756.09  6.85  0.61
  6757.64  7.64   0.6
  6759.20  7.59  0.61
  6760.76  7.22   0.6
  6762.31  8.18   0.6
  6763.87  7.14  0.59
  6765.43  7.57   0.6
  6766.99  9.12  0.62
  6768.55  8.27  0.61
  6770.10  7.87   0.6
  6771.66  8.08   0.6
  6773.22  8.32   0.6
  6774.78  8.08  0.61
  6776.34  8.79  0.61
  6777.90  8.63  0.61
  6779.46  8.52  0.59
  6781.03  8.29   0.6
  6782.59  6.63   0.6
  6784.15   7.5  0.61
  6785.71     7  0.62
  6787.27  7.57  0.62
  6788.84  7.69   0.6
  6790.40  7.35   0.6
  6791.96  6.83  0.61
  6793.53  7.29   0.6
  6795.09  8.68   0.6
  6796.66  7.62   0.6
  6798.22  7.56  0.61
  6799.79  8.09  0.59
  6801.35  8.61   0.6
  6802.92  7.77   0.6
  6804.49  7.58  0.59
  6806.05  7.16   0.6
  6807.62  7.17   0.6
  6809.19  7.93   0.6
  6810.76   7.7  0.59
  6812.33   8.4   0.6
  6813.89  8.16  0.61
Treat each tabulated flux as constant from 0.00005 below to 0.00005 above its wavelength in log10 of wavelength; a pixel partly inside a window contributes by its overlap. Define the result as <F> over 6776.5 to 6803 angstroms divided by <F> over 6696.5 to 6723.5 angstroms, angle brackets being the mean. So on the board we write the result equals 1.03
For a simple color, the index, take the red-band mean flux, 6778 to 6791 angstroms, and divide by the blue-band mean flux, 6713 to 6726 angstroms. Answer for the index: 1.21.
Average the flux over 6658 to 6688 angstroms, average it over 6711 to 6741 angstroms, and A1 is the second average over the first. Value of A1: 0.84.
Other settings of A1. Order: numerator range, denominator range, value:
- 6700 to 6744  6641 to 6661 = 0.83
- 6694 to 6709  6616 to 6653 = 0.86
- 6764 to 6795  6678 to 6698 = 1.03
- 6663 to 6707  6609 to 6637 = 0.80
